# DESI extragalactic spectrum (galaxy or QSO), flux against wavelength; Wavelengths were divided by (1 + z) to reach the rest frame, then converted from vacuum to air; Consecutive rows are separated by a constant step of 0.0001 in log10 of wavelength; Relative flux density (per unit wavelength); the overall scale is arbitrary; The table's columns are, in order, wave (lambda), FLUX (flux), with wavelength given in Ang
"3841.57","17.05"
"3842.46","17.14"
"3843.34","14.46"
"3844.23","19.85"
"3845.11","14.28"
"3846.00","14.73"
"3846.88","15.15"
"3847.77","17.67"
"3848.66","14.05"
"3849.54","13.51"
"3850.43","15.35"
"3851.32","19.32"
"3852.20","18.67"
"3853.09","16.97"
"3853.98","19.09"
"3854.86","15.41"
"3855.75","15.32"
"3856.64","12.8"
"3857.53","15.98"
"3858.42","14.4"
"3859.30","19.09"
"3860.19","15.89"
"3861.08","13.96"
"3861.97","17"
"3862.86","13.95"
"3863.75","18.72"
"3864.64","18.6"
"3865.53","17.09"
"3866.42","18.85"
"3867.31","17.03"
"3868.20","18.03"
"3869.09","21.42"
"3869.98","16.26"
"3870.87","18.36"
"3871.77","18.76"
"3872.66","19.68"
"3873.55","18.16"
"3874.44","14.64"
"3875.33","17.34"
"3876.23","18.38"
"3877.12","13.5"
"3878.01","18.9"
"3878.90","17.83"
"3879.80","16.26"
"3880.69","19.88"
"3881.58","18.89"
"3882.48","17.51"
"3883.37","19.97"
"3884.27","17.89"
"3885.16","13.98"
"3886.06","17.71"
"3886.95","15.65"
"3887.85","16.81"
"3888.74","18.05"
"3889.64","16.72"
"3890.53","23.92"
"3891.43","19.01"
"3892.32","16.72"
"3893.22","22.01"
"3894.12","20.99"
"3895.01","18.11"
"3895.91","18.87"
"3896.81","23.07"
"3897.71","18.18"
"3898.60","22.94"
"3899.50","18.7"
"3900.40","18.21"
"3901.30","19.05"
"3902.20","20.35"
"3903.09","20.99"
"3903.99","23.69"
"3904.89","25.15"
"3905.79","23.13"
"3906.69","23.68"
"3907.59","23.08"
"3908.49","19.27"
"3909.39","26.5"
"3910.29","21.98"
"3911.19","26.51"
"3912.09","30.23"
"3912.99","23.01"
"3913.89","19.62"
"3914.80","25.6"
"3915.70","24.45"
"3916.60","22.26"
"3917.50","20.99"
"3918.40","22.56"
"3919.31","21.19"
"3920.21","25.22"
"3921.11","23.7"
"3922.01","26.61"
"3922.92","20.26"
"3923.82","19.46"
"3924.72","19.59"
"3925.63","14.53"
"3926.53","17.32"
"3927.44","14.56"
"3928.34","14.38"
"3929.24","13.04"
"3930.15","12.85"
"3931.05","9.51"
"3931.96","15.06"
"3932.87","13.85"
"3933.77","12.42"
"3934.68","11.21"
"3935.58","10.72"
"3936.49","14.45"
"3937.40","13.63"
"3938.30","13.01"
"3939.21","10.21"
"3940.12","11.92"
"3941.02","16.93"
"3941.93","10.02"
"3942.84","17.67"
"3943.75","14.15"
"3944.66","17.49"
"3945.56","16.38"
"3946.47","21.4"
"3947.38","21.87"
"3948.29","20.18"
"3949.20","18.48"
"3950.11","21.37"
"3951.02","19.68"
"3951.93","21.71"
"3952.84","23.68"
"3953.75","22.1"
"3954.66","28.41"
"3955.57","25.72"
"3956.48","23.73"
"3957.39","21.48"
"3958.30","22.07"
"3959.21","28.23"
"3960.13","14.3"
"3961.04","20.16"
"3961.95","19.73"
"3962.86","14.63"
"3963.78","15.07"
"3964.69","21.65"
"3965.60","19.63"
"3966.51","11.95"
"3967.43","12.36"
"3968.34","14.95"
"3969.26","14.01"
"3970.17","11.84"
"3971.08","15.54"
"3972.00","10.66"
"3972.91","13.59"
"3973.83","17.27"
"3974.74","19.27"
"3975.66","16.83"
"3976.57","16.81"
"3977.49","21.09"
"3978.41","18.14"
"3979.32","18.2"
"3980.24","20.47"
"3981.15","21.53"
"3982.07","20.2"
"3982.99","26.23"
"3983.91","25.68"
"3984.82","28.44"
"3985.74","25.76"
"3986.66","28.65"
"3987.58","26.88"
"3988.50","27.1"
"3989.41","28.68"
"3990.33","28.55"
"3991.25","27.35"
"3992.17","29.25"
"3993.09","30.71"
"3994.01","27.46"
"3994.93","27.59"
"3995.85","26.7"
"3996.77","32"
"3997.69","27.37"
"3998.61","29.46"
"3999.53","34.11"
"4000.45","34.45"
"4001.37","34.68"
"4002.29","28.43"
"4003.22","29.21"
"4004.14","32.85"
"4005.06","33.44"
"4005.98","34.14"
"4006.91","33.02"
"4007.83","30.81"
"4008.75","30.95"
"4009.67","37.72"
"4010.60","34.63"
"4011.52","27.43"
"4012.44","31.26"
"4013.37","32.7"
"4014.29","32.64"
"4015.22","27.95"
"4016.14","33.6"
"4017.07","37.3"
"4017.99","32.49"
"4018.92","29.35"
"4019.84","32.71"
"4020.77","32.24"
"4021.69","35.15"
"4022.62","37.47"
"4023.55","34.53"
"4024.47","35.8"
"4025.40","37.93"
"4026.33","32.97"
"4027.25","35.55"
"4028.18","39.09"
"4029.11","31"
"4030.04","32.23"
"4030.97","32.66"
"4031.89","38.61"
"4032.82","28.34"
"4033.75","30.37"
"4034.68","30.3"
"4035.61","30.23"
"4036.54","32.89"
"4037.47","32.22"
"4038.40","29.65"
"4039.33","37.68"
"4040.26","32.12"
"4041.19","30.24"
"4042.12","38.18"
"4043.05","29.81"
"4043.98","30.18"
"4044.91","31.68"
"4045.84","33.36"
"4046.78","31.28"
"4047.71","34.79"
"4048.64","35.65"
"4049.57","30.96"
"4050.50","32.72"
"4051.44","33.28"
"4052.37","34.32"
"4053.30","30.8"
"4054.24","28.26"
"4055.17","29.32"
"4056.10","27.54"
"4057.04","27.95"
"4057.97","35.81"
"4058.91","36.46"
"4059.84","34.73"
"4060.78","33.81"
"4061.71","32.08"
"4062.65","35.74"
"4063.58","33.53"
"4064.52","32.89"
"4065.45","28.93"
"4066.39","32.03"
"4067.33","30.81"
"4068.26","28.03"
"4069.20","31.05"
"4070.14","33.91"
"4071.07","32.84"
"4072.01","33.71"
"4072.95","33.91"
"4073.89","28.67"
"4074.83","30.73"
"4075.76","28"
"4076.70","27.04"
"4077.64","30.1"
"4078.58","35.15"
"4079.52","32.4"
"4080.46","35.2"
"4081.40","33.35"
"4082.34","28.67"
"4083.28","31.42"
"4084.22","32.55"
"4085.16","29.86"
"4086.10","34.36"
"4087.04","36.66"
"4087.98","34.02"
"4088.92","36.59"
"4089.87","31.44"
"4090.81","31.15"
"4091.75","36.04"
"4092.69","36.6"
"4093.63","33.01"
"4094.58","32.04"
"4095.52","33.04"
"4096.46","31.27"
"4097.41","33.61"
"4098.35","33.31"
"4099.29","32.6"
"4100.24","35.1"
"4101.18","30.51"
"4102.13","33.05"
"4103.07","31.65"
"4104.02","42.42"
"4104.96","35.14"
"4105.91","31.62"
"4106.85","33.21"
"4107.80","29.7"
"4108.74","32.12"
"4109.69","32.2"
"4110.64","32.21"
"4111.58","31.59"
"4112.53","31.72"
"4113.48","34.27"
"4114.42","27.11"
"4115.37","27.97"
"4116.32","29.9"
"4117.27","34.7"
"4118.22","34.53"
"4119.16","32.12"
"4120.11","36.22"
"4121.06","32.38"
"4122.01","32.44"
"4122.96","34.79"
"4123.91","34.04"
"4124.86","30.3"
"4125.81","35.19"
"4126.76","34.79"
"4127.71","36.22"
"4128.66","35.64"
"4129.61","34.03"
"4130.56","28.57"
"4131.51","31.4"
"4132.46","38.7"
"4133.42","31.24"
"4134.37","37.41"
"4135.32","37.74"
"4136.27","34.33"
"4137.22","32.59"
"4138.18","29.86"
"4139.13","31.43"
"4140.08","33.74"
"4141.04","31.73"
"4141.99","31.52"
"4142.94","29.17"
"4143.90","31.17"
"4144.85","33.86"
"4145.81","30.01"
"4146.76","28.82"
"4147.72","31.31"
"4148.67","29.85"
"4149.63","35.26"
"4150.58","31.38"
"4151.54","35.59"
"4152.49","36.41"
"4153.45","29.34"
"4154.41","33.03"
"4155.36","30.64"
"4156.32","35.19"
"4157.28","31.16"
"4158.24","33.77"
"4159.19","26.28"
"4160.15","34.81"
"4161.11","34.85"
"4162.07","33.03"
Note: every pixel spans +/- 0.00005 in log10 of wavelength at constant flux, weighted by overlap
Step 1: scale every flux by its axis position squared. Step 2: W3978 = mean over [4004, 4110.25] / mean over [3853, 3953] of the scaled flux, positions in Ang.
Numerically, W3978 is 1.92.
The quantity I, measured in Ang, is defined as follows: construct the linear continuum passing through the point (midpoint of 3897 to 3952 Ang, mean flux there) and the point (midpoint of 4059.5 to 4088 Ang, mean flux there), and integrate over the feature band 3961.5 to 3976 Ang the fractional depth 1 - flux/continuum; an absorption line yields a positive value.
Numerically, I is 4.6 Ang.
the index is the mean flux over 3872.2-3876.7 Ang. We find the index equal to 17.6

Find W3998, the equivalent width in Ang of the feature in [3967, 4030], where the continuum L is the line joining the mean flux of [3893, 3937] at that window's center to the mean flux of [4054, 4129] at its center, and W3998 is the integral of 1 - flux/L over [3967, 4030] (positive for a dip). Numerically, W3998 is -4.0 Ang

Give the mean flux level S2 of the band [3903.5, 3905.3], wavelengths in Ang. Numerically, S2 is 24.3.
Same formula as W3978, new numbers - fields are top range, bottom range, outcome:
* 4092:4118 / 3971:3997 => 1.48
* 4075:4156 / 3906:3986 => 1.88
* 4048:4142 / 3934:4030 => 1.41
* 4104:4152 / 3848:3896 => 2.14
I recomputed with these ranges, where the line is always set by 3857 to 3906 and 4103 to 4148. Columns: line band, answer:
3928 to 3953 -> 7.33 Ang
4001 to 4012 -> -2.75 Ang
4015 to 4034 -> -4.91 Ang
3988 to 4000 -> -1.86 Ang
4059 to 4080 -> -1.71 Ang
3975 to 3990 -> 0.77 Ang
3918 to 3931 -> 1.41 Ang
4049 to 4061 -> -1.39 Ang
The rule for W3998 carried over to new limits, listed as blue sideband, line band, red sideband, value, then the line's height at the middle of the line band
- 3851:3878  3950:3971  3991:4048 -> 5.58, 26.5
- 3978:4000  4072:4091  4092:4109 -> 0.07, 32.2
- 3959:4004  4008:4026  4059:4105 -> -4.80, 26.3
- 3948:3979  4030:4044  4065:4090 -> -2.62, 27.2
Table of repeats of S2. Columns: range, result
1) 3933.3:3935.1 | 11.9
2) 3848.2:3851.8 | 15.6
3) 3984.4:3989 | 27.4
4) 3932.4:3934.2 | 13.2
